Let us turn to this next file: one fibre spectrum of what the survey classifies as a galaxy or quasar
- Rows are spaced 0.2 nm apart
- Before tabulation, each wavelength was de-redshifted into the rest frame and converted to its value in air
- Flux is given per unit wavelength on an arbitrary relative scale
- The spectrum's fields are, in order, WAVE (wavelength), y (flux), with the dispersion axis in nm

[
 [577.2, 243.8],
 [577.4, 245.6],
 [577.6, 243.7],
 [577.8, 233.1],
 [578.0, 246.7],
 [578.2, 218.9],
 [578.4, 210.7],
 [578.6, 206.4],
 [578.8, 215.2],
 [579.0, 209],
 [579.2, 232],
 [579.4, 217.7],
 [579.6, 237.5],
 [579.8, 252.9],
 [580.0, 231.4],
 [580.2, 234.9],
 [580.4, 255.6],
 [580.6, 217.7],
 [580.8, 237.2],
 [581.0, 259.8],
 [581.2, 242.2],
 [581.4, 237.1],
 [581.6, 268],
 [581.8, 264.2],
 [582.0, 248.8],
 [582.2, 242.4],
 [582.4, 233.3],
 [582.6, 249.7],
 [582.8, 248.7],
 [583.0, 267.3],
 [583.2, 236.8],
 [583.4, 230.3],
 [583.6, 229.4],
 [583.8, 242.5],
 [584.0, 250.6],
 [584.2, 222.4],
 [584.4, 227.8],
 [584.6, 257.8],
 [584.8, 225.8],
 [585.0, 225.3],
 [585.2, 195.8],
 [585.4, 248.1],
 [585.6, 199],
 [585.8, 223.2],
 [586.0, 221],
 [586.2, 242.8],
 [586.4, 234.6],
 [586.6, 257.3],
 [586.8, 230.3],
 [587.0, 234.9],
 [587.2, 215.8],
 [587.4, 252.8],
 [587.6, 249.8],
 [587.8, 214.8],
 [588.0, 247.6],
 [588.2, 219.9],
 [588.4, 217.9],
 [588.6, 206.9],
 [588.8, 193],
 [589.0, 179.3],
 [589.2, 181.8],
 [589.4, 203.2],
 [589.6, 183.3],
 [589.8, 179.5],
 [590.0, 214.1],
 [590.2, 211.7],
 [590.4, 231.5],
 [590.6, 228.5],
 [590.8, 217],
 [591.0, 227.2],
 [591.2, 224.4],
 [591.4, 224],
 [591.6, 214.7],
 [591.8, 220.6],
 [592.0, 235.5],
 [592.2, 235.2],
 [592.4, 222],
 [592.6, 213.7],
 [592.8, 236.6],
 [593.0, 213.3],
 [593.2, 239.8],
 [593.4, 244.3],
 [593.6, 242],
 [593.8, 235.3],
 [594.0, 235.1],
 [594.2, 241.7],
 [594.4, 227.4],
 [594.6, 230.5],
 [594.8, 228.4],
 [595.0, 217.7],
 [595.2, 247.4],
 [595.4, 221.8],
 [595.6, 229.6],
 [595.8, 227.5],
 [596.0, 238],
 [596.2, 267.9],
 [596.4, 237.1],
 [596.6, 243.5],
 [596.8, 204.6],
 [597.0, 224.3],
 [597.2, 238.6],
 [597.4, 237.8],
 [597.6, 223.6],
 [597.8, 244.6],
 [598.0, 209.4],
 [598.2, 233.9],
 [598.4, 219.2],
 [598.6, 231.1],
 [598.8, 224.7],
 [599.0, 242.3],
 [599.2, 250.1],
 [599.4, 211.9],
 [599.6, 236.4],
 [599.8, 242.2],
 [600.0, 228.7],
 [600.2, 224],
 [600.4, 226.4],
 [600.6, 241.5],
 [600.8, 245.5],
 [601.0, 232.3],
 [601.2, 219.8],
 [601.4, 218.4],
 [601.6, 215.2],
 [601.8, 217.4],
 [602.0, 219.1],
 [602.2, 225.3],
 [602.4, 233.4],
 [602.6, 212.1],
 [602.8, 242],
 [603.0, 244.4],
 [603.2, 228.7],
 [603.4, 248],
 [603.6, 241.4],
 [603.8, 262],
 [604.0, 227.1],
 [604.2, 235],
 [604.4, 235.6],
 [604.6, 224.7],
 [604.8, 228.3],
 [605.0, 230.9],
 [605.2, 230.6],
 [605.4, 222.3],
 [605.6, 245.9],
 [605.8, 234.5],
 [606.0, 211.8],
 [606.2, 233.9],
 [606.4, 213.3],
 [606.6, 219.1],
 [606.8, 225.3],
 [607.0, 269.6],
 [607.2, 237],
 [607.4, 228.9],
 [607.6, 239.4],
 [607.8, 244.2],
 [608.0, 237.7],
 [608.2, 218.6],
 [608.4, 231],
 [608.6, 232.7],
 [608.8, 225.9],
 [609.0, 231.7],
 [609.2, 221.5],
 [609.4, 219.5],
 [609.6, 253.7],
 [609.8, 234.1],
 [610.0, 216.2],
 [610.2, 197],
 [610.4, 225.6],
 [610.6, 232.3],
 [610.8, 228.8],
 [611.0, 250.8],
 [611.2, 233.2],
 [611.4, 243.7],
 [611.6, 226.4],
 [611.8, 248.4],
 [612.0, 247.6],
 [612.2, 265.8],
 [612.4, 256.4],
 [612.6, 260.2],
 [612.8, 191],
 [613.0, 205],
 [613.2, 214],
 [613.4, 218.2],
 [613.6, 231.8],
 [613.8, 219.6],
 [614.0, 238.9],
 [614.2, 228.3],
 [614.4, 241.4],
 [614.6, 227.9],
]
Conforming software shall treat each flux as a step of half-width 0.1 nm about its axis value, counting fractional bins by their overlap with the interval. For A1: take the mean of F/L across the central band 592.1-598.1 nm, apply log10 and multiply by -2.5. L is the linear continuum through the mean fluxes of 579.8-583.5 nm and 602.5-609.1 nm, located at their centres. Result 0.03 mag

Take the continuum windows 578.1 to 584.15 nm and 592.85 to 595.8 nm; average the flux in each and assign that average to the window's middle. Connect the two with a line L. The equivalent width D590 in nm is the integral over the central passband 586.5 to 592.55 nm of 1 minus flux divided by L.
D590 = 0.39 nm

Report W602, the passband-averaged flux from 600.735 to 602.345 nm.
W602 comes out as 224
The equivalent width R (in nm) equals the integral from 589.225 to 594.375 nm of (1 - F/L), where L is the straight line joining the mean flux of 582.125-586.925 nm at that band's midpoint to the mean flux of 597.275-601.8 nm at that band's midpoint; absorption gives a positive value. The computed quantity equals 0.222 nm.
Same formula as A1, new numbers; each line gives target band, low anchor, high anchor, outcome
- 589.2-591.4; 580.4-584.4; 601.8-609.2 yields 0.14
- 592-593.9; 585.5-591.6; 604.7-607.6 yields -0.05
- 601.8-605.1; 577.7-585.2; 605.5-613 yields 0.00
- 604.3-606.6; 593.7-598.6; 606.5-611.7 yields 0.02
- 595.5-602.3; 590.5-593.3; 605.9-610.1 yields -0.01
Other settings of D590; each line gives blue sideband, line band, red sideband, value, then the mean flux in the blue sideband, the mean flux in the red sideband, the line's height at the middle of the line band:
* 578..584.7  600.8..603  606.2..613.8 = 0.07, 238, 232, 233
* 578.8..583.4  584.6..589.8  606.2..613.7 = 0.42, 241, 232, 239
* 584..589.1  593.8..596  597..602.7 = -0.03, 226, 229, 228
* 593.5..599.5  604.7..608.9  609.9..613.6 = 0.00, 232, 231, 232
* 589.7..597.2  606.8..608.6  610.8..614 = -0.04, 228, 234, 233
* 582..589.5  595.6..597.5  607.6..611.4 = -0.05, 229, 230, 230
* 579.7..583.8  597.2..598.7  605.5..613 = 0.05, 244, 233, 238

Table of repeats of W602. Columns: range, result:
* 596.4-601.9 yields 229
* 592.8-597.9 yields 234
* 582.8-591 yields 224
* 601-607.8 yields 231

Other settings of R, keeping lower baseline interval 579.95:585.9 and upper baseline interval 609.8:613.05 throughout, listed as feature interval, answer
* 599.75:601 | 0.01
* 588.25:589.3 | 0.18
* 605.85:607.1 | 0.03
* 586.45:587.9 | 0.01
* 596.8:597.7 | 0.03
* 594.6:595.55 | 0.03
